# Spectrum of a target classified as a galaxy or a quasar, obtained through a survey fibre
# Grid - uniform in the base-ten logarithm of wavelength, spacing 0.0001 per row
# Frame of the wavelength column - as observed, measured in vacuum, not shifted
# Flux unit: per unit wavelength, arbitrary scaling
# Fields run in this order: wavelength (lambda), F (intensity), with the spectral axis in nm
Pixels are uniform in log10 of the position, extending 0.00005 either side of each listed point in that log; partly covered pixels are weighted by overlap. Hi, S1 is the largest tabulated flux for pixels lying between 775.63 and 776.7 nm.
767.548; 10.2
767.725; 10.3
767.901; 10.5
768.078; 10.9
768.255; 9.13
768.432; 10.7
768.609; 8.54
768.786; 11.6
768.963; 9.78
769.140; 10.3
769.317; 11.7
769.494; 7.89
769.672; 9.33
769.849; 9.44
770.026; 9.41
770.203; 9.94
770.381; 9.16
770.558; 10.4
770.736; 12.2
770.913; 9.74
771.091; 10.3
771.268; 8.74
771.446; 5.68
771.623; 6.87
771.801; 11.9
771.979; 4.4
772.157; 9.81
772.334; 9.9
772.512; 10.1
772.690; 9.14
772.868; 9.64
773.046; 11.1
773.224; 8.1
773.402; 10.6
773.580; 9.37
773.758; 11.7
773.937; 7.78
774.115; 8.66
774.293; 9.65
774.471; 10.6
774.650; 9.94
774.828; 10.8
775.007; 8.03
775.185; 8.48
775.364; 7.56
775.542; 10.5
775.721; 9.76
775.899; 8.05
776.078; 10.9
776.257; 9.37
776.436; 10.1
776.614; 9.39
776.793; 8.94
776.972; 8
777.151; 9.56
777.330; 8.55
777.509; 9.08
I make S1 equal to 10.9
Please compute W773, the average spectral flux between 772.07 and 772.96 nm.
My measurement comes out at 9.73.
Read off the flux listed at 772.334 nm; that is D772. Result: 9.9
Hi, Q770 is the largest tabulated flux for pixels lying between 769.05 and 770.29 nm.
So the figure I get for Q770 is 11.7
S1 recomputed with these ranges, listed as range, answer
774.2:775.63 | 10.8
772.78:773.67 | 11.1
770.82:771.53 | 10.3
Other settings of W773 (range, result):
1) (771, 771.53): 8.26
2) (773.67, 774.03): 9.71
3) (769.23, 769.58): 9.8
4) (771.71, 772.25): 8.71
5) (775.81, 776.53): 9.61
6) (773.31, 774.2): 9.62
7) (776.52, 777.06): 8.8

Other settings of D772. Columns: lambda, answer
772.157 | 9.81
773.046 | 11.1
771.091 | 10.3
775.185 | 8.48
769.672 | 9.33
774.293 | 9.65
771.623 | 6.87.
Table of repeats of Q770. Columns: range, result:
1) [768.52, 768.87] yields 11.6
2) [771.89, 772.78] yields 10.1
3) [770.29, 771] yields 12.2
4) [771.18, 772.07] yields 11.9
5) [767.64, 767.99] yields 10.5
